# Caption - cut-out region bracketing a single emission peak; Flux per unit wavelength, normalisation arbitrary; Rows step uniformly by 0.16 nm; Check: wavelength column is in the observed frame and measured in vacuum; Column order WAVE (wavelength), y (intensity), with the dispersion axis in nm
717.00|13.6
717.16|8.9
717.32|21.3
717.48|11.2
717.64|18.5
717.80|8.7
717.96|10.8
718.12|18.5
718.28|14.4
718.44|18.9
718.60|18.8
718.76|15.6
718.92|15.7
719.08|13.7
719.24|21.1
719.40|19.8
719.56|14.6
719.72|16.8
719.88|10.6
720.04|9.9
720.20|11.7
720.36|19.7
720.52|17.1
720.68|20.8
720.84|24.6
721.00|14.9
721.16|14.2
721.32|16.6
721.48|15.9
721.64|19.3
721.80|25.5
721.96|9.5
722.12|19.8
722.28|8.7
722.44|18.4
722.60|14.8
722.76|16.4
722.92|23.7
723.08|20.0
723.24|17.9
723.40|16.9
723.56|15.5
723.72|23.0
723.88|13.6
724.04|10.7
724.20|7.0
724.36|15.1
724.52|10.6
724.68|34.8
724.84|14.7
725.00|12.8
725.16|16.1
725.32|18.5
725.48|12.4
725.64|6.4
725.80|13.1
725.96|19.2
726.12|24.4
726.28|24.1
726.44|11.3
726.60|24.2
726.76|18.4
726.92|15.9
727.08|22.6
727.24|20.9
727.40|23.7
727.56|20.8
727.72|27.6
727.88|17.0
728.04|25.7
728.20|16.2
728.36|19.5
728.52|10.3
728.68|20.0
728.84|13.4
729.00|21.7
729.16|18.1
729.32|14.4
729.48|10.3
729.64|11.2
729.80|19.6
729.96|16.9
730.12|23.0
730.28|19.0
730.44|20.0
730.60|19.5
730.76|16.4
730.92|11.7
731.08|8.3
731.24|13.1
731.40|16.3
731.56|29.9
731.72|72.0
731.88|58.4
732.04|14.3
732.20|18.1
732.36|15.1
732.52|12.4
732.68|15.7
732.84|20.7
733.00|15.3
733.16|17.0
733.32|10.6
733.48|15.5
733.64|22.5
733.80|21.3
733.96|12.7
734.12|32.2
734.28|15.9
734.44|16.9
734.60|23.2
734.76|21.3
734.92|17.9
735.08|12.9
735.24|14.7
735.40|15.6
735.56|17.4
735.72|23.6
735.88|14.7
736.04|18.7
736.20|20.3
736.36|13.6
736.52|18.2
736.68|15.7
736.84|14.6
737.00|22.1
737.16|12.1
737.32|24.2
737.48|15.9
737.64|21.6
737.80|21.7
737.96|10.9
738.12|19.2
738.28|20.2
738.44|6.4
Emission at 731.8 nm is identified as H-alpha 6563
